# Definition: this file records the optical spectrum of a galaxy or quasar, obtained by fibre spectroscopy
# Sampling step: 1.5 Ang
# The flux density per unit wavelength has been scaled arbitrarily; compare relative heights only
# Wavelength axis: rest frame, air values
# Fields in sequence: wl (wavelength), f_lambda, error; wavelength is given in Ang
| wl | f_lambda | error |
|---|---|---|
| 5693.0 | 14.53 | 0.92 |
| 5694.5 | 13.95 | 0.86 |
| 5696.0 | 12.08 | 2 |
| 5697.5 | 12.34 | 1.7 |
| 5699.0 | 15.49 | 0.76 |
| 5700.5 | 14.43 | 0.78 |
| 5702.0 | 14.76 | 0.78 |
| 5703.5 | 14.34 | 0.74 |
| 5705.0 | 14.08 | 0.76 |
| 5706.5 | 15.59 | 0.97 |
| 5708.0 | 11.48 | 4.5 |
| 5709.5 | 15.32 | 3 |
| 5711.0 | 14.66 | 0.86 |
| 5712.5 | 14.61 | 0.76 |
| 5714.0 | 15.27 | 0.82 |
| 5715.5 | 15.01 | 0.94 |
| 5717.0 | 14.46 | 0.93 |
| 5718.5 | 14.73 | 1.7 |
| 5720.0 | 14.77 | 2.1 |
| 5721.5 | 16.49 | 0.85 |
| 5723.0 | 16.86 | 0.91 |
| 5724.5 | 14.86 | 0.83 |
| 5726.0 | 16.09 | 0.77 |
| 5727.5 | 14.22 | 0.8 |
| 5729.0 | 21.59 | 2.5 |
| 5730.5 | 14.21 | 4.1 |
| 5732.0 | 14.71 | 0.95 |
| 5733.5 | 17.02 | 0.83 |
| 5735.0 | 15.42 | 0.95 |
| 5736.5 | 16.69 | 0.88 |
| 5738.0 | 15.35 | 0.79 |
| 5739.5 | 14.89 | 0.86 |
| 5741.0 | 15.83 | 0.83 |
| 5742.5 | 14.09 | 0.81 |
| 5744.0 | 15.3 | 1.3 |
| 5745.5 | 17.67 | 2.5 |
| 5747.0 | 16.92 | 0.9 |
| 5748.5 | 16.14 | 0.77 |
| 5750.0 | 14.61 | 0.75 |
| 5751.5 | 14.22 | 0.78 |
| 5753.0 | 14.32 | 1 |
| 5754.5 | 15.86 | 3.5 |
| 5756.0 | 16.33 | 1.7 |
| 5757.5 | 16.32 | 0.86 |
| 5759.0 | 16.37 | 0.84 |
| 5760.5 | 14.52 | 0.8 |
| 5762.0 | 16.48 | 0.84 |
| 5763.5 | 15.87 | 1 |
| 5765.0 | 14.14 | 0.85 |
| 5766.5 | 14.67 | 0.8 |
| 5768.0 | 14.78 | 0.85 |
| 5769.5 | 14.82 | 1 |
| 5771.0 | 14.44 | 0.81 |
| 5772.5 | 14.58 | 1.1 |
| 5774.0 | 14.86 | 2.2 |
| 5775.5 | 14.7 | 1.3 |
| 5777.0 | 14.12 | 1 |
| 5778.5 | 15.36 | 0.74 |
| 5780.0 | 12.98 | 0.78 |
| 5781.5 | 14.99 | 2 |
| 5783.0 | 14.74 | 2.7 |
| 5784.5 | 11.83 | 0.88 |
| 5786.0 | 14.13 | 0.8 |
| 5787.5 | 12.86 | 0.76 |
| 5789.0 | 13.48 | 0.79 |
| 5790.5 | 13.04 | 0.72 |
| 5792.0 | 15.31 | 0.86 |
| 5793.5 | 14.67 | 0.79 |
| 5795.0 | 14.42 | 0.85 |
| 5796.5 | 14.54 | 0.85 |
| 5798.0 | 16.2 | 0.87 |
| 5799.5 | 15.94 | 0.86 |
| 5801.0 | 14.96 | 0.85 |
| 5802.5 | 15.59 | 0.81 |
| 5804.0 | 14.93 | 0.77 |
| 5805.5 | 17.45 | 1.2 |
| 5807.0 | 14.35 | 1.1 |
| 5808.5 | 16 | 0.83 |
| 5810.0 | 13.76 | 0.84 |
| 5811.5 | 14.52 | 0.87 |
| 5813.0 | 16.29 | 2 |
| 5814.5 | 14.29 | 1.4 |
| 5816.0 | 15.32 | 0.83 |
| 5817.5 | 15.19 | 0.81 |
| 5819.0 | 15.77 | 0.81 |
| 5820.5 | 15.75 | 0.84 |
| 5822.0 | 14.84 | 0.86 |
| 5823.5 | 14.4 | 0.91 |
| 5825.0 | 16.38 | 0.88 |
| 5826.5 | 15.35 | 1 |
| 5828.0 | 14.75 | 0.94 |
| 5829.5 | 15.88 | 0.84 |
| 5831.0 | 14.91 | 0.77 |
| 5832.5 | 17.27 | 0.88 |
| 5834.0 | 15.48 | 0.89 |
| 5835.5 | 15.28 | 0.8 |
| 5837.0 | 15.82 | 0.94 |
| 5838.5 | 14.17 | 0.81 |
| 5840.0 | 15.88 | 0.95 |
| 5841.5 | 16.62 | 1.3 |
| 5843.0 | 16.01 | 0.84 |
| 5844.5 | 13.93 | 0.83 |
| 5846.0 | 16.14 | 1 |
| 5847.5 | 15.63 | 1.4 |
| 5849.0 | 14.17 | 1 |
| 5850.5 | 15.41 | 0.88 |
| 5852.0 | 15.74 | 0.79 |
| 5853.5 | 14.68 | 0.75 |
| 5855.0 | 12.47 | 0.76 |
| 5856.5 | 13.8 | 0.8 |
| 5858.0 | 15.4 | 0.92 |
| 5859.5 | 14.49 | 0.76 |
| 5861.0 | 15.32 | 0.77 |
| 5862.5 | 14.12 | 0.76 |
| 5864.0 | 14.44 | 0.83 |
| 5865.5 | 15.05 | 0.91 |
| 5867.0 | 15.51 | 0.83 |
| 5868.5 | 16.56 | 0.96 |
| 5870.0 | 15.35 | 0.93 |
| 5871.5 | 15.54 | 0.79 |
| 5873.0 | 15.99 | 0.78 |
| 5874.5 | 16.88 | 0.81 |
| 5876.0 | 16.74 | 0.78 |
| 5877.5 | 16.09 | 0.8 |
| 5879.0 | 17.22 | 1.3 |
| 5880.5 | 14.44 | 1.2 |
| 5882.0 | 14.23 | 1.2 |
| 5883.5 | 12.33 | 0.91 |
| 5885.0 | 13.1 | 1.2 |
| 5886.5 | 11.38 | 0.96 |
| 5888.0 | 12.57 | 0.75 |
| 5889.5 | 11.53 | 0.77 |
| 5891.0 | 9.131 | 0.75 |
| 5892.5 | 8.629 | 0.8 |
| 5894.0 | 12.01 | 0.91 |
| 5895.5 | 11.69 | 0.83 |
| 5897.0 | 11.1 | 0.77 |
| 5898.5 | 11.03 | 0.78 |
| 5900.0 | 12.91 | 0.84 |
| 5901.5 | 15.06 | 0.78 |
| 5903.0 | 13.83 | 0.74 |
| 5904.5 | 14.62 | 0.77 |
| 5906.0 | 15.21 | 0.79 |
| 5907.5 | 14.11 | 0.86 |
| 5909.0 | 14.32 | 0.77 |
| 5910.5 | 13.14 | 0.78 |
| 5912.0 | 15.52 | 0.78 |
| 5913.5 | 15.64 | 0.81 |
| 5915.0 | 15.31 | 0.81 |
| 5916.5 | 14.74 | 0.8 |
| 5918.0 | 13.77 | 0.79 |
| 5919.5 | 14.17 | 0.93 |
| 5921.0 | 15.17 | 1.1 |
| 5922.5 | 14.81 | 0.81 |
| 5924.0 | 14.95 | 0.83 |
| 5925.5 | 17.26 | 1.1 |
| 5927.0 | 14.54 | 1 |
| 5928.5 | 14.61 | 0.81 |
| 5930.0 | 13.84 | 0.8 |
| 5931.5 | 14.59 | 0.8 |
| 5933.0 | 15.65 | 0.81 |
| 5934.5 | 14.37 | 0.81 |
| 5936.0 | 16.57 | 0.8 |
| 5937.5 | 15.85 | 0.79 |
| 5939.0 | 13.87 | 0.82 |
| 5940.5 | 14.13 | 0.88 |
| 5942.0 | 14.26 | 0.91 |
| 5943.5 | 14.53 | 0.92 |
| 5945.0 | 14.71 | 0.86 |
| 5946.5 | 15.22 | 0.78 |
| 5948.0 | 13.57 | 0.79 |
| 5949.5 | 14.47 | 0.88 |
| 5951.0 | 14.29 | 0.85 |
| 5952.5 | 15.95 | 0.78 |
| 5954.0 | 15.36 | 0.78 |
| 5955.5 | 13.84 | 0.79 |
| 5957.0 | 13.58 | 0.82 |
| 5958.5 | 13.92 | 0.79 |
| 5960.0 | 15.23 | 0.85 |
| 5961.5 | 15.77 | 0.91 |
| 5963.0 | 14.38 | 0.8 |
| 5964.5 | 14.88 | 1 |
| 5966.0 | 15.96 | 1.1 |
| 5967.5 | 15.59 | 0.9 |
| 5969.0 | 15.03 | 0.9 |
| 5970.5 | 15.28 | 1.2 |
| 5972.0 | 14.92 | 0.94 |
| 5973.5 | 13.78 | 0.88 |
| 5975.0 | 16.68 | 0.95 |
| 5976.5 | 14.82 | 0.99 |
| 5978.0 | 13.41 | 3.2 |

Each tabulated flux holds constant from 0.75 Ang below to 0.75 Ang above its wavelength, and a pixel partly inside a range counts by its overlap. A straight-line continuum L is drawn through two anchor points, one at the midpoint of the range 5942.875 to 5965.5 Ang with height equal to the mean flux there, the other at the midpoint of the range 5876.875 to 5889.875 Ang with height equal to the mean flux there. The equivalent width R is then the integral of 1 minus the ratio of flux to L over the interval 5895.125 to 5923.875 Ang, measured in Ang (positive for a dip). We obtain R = 0.0 Ang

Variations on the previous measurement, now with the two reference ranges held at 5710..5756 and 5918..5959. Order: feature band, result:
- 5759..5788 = 1.65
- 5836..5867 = 0.22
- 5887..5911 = 3.79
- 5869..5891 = 0.89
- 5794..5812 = 0.07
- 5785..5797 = 1.04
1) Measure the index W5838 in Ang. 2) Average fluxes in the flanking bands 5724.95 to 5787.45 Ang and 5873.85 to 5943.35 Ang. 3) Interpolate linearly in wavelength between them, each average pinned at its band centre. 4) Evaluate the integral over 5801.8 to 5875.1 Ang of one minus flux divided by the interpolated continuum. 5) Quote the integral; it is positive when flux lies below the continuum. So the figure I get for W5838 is -3.4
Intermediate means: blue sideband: 15.2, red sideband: 14.1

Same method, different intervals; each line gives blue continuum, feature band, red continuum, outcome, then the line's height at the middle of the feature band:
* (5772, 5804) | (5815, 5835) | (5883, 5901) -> -3.1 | 13.4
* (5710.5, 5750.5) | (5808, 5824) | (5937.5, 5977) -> 0.2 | 15.3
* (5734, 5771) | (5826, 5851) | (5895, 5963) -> -0.8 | 15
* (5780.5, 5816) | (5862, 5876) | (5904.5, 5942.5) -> -0.8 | 14.8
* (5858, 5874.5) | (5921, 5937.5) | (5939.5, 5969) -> -0.3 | 14.9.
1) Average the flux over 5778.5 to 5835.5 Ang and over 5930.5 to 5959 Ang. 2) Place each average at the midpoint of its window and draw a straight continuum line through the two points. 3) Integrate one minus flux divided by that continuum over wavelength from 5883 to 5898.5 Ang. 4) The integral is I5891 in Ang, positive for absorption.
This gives 3.6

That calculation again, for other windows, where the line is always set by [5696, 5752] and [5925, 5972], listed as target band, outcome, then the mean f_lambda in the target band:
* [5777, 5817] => 1.11 Ang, 14.7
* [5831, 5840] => -0.32 Ang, 15.6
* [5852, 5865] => 0.49 Ang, 14.4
